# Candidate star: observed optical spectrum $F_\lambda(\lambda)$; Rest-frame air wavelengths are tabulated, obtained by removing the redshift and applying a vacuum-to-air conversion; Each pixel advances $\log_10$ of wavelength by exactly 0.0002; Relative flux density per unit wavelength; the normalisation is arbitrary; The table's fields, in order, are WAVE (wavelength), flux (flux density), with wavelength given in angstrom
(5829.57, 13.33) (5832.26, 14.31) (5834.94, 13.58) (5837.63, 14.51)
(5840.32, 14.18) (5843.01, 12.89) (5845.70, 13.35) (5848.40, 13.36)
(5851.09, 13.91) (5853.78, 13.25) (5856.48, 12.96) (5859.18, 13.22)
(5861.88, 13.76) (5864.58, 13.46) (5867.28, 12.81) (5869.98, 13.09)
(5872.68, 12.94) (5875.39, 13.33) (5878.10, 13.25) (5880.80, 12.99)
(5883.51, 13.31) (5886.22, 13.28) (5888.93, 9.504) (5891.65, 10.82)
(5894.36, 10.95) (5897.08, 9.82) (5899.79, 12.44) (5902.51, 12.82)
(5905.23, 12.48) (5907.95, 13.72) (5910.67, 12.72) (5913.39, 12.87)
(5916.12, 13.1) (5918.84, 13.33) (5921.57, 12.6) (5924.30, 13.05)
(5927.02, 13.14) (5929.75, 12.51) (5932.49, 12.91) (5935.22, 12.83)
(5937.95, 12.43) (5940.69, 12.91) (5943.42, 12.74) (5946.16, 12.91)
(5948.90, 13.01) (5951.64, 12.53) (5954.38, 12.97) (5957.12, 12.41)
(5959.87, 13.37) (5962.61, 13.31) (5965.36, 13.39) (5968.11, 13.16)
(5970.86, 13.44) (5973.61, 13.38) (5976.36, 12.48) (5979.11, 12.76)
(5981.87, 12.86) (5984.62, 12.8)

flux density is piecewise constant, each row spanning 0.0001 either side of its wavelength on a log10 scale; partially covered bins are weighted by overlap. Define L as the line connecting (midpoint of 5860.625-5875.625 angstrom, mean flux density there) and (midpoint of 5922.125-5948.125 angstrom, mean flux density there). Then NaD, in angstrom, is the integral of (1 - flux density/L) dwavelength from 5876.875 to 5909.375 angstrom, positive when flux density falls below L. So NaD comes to 2.4 angstrom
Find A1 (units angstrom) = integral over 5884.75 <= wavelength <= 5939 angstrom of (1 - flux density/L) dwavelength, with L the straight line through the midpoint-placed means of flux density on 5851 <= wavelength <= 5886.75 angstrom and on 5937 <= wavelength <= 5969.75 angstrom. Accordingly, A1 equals 2.9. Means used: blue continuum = 13.2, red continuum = 12.9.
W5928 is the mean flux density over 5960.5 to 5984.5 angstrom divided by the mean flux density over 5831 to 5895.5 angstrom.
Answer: 1.00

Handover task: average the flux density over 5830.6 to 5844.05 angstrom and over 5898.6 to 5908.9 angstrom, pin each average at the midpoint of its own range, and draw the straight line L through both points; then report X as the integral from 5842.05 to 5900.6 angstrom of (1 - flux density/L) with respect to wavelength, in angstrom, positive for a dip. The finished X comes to 3.1 angstrom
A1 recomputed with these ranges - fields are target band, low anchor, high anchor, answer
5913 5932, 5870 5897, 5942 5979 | -0.5 angstrom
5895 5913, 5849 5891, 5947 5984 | 0.9 angstrom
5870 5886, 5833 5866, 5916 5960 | 0.2 angstrom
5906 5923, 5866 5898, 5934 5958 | -0.8 angstrom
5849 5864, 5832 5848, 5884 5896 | -0.6 angstrom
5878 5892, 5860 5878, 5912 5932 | 1.0 angstrom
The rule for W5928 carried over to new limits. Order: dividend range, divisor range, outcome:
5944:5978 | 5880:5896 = 1.11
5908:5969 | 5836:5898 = 1.01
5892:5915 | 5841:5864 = 0.91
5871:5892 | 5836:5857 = 0.92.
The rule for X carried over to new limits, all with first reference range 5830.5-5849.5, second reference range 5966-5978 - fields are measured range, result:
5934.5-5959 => 0.9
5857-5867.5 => 0.2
